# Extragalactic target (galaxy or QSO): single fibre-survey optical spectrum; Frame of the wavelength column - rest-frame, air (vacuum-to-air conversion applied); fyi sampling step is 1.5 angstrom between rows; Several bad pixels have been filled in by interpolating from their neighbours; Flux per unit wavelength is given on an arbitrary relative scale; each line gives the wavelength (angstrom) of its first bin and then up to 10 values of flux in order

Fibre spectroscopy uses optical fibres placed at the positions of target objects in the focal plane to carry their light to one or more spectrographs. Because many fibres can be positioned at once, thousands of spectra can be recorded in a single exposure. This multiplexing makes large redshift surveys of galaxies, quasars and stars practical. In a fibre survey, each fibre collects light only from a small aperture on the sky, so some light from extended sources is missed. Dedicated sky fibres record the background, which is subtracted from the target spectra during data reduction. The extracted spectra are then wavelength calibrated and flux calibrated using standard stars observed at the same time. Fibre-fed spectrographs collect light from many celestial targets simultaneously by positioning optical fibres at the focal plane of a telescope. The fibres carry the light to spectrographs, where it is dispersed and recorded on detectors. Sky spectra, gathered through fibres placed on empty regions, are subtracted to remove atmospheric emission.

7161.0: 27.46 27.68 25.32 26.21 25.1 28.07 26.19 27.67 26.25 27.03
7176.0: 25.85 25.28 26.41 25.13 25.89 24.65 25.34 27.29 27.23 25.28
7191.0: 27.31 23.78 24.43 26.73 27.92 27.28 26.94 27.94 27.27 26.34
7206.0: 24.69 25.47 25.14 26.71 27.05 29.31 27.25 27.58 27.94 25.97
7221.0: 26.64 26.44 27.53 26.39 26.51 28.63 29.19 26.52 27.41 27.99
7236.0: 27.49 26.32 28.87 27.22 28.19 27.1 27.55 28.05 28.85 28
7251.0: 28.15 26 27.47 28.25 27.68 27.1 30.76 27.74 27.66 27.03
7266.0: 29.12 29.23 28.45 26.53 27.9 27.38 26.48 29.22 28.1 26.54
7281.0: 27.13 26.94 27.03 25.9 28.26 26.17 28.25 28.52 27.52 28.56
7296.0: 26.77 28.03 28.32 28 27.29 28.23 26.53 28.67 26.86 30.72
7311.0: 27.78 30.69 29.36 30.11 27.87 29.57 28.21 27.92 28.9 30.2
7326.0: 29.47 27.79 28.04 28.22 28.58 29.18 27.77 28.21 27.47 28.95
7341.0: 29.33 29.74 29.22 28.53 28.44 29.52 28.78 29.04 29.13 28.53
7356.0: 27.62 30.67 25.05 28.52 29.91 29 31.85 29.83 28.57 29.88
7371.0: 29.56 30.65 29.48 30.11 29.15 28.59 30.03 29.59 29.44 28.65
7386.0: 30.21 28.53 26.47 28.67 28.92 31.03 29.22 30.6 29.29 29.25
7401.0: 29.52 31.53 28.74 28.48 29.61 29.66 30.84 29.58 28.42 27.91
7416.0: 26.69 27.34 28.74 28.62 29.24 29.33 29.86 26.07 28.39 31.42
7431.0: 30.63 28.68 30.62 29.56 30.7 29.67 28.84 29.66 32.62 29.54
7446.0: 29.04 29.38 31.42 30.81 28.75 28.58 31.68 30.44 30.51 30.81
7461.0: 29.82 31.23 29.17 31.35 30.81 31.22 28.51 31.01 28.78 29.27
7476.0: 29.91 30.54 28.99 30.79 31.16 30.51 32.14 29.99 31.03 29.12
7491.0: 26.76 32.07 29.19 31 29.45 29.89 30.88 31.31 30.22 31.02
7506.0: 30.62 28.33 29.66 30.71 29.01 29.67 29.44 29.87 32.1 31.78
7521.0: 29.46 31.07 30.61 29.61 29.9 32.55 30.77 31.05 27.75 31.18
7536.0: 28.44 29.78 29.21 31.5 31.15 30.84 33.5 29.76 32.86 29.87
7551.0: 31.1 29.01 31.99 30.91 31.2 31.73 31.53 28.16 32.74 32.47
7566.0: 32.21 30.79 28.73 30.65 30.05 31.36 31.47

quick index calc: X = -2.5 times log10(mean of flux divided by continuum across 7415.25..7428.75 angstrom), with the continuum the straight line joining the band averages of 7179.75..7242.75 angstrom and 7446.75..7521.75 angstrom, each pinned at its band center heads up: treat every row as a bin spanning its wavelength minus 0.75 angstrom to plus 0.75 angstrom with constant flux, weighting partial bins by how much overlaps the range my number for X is 0.04 mag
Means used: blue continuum 26.8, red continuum 30.2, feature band 28.3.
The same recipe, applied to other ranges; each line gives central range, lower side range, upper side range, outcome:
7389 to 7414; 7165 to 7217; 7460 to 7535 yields -0.016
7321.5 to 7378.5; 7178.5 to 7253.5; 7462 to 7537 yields -0.019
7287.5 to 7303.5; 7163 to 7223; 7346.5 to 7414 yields 0.008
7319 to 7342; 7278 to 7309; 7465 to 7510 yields -0.021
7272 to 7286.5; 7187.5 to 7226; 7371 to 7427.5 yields 0.013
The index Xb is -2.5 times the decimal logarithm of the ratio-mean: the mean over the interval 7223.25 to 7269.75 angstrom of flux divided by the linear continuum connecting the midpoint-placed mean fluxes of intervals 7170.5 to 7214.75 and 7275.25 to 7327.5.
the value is -0.02 mag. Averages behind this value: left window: 26.3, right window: 28.1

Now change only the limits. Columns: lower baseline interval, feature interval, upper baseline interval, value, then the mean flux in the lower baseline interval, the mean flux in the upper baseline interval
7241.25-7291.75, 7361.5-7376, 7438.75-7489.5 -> -0.03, 27.7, 30.2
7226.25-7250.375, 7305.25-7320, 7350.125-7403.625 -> -0.01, 27.7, 29.3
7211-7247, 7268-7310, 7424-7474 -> 0.02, 27.5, 30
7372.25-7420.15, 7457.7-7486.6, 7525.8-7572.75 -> -0.01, 29.2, 30.7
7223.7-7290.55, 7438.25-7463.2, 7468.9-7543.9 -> -0.02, 27.6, 30.2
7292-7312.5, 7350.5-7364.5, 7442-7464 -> 0.01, 28.1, 30.3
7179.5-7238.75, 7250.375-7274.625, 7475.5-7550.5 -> -0.02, 26.7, 30.4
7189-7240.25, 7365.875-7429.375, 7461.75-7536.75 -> -0.01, 26.9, 30.2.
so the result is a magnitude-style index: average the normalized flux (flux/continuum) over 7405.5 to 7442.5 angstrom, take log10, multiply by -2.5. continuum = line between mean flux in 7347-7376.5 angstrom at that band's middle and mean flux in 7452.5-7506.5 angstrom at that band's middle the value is 0.02 mag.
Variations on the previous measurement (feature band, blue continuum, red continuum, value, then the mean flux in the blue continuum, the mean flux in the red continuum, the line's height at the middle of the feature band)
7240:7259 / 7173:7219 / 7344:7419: -0.02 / 26.4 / 29.2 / 27.2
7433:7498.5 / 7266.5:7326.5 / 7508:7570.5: -0.01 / 28.1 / 30.6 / 29.9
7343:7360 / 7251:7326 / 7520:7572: 0.00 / 28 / 30.7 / 28.7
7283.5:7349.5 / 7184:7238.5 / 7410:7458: -0.01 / 26.8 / 29.5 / 28.1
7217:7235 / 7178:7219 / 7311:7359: -0.01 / 26.4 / 28.8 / 26.9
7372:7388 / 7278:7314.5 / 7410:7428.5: -0.05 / 27.8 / 28.4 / 28.3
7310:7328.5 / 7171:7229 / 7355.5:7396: -0.02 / 26.5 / 29.2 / 28.4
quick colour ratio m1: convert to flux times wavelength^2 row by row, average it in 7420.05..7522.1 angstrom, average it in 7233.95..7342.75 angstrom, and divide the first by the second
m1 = 1.12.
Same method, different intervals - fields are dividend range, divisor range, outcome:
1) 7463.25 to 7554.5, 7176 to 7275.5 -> 1.21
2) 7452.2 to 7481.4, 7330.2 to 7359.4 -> 1.09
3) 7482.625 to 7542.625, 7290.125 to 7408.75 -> 1.09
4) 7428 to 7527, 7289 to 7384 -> 1.09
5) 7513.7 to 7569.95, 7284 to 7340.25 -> 1.16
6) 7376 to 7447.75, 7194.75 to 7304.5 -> 1.11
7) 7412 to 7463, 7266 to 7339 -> 1.09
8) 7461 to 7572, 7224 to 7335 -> 1.16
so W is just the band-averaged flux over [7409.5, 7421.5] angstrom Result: 28.5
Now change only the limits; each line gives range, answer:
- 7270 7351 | 28.2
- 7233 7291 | 27.7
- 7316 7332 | 28.6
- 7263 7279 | 27.9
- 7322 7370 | 28.9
